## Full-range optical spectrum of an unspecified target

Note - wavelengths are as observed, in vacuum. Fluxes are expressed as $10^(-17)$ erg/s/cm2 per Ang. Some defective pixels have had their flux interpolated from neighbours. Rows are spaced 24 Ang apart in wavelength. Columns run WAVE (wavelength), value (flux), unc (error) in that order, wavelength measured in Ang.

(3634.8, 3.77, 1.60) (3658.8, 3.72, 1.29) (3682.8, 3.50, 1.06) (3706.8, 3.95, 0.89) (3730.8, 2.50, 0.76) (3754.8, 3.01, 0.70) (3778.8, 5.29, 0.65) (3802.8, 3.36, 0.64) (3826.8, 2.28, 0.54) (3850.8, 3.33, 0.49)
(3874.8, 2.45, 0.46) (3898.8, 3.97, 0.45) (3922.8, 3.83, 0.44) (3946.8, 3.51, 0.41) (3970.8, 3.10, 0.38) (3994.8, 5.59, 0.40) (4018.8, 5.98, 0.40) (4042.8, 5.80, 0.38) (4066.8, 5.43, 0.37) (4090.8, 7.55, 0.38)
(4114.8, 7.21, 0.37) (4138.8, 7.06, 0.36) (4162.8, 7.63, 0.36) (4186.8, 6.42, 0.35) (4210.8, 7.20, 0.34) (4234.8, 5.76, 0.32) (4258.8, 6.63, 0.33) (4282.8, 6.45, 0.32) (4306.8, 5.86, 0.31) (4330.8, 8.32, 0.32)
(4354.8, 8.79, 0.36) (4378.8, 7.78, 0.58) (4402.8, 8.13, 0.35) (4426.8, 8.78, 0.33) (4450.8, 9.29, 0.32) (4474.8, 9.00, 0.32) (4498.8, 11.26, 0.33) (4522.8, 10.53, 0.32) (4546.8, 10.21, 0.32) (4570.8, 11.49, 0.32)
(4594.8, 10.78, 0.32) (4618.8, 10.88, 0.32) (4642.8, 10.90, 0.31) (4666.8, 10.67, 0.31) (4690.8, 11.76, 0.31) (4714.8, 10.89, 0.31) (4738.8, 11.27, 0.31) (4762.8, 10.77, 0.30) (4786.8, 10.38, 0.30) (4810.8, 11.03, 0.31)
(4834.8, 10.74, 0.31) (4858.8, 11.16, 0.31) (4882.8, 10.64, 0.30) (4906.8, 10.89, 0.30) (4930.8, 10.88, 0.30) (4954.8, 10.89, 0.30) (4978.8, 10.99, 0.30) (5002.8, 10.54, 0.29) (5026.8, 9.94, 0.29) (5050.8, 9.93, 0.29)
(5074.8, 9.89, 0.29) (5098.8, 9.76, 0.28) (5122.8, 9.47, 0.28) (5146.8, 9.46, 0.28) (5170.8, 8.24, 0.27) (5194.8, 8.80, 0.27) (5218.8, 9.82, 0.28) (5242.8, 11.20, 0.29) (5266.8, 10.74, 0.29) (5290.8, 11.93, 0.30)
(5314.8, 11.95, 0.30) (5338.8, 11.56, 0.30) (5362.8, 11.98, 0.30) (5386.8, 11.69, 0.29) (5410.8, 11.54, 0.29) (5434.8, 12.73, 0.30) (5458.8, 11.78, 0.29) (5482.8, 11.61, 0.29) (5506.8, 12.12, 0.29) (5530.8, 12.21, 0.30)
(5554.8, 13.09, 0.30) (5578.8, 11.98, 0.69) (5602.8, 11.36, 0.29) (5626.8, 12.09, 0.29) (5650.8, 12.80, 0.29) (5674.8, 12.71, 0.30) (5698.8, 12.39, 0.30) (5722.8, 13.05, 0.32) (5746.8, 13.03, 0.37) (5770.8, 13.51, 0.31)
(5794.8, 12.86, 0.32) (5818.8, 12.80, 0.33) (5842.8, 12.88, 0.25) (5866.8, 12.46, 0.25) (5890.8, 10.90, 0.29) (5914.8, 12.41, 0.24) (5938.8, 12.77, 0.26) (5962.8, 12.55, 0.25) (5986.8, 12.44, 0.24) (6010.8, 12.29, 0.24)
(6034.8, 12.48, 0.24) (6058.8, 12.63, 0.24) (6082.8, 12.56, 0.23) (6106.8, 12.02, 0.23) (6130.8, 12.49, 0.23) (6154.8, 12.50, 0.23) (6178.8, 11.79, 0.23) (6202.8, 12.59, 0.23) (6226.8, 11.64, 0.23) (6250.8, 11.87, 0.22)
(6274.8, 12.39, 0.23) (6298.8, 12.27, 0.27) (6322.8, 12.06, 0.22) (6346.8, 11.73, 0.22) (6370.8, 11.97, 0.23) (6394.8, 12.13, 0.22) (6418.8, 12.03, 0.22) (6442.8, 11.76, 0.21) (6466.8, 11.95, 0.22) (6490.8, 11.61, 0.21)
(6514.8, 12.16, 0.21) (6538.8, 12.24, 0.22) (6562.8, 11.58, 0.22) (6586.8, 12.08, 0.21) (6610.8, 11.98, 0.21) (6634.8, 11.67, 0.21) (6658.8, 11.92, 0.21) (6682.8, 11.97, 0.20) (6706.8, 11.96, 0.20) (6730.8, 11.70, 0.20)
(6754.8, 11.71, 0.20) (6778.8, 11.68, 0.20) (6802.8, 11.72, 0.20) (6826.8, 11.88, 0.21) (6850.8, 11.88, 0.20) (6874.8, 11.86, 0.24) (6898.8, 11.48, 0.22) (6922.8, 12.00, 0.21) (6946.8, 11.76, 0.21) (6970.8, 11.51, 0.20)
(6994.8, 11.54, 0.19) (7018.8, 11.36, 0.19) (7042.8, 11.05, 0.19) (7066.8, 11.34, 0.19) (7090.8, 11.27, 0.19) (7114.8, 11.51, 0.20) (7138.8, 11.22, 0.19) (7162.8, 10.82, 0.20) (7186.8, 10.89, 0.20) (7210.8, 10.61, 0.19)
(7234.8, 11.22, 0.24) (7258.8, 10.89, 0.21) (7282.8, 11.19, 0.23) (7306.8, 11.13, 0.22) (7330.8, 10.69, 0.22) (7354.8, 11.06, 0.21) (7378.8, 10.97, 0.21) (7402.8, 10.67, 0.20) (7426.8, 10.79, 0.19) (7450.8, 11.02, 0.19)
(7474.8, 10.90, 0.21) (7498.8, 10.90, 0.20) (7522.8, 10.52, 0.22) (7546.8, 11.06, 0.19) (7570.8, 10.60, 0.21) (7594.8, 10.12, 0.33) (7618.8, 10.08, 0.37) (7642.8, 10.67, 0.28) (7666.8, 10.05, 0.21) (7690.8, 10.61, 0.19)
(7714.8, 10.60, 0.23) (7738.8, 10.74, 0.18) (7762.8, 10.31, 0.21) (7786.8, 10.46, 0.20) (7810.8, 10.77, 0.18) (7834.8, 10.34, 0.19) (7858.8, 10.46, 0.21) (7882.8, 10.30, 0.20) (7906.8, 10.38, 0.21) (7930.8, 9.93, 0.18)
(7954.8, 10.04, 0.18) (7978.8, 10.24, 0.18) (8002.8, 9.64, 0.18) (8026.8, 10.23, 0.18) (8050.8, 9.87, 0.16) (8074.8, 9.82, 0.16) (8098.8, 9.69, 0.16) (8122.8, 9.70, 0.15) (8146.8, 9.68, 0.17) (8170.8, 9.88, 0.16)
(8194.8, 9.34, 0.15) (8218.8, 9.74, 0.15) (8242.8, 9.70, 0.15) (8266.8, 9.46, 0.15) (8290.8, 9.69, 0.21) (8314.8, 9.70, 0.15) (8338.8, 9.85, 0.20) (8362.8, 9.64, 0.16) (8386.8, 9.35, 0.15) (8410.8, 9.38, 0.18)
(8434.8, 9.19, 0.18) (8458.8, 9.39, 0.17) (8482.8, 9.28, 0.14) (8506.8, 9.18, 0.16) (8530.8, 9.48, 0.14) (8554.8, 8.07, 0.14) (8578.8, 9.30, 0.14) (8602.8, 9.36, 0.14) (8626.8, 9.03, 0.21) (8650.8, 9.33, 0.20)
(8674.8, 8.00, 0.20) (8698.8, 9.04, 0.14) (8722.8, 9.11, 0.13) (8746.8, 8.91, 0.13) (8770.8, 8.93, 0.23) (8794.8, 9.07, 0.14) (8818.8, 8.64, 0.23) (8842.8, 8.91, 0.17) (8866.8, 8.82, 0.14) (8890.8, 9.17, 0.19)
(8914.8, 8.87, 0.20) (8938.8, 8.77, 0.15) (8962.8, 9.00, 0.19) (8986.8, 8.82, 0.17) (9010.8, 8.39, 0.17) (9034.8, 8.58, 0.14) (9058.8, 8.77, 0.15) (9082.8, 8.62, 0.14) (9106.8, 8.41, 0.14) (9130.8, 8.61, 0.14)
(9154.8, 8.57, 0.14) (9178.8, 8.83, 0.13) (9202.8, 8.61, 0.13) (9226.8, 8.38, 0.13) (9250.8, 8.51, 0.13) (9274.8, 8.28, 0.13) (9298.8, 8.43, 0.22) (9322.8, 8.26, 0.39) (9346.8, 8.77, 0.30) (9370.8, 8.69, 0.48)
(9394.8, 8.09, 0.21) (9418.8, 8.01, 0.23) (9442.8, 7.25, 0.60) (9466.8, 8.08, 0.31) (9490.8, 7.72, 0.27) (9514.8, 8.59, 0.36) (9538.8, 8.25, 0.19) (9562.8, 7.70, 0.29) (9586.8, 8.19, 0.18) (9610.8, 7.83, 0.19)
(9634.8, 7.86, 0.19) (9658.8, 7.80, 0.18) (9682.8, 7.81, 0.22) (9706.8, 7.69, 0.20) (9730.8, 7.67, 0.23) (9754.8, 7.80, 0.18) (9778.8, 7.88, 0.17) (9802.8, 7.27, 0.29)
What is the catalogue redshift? 0.00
